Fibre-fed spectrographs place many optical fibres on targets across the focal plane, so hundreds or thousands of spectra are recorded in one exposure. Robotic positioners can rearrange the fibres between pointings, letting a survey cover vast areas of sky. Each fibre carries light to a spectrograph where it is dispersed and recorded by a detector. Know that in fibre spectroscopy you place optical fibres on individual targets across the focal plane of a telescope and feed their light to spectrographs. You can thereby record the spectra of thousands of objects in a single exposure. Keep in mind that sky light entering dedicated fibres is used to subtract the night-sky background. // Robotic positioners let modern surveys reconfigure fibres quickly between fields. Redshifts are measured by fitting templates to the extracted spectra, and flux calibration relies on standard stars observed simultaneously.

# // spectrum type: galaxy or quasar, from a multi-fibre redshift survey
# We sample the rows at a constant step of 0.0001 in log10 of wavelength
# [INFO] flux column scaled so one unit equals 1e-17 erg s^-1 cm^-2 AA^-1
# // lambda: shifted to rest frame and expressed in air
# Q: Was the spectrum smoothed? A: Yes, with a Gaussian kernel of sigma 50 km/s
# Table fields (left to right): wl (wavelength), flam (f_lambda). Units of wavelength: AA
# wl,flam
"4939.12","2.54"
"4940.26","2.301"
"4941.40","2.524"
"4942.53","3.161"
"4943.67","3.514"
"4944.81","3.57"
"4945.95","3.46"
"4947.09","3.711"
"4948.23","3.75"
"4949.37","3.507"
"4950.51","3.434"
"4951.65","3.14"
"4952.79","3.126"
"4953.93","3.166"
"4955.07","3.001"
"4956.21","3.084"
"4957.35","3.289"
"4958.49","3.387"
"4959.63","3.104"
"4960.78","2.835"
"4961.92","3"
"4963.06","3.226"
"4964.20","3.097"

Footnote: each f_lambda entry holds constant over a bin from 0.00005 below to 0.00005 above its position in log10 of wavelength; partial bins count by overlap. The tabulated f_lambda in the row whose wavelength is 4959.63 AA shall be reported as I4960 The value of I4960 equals 3.104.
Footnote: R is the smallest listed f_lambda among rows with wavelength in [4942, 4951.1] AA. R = 3.161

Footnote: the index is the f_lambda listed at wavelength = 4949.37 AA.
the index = 3.507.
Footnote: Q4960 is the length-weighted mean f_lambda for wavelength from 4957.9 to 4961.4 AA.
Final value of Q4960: 3.11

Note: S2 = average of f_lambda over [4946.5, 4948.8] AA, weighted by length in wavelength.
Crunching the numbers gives 3.72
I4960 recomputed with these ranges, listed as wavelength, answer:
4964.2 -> 3.097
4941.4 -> 2.524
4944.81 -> 3.57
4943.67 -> 3.514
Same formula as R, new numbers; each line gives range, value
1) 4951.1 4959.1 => 3.001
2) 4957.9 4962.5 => 2.835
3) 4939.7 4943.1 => 2.301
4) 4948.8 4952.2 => 3.14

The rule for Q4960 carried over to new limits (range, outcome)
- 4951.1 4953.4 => 3.13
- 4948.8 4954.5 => 3.28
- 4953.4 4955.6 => 3.08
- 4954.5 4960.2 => 3.18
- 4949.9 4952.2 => 3.29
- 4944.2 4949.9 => 3.6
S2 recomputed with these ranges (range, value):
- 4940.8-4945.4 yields 3.19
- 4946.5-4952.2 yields 3.51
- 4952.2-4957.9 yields 3.13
